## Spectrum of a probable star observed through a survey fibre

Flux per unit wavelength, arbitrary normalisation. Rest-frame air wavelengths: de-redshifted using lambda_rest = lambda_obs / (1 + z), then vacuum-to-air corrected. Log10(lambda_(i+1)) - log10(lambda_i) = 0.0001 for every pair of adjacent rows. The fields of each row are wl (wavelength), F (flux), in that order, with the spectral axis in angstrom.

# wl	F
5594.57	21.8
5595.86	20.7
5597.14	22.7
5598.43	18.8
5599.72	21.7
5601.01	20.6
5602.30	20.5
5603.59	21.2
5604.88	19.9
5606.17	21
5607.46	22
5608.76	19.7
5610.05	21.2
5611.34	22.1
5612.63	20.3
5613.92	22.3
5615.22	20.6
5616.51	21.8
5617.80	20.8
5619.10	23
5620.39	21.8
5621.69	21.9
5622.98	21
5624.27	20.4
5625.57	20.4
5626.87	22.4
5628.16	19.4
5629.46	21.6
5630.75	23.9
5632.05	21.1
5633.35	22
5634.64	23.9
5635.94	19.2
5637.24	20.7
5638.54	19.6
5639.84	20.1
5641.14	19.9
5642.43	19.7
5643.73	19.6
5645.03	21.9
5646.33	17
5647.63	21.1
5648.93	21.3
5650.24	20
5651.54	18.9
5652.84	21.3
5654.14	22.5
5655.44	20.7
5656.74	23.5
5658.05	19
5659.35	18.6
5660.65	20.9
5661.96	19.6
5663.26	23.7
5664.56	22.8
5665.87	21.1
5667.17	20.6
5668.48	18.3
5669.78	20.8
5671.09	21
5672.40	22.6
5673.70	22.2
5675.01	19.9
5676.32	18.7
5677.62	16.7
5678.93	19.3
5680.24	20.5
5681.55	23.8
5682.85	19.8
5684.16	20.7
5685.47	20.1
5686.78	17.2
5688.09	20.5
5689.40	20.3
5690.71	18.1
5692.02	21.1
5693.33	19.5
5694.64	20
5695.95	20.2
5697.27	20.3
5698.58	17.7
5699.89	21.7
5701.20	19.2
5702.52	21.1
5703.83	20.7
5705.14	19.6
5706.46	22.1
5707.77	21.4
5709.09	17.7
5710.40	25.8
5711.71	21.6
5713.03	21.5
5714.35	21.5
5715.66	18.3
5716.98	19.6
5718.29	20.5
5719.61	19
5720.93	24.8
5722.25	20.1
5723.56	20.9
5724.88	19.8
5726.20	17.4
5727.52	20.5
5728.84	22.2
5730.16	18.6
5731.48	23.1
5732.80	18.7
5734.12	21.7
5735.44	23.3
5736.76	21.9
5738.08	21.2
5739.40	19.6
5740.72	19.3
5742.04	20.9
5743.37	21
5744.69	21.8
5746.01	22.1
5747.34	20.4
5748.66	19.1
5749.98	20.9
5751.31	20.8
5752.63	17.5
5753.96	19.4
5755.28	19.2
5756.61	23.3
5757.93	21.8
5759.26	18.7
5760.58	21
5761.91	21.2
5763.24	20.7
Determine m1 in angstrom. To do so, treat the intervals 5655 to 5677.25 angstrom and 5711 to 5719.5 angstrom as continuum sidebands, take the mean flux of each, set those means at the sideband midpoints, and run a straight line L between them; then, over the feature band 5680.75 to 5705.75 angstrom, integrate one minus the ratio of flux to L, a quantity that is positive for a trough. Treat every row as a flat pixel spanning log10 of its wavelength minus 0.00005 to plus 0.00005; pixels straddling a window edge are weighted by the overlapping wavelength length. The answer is 0.6 angstrom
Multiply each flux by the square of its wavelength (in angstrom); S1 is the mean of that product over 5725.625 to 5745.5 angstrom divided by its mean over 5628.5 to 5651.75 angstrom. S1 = 1.0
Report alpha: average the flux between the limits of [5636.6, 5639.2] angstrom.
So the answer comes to 20.1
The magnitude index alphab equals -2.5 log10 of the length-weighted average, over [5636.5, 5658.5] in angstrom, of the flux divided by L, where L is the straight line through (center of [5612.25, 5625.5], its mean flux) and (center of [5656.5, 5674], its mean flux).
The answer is 0.037 mag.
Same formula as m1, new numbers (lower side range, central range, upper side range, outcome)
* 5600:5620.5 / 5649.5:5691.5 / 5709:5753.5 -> 1.0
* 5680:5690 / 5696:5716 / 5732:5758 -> -0.2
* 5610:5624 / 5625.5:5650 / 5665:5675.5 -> 0.6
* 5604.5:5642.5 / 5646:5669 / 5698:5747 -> 0.4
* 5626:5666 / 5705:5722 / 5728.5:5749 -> -0.1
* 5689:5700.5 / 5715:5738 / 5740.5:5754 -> -0.5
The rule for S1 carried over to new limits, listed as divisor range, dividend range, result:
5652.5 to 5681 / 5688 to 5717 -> 1.00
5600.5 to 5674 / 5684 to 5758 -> 1.01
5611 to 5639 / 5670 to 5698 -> 0.96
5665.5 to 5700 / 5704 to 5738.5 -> 1.05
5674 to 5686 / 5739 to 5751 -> 1.05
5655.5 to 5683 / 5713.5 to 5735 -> 1.01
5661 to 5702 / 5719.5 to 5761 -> 1.04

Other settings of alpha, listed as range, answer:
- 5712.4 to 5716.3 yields 20.4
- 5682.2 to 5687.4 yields 19.5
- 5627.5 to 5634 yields 21.6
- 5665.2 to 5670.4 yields 20.2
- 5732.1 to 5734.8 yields 20.3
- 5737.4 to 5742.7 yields 20.3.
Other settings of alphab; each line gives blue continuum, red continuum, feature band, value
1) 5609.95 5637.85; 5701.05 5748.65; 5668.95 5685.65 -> 0.03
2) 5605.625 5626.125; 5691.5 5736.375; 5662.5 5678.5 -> 0.01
